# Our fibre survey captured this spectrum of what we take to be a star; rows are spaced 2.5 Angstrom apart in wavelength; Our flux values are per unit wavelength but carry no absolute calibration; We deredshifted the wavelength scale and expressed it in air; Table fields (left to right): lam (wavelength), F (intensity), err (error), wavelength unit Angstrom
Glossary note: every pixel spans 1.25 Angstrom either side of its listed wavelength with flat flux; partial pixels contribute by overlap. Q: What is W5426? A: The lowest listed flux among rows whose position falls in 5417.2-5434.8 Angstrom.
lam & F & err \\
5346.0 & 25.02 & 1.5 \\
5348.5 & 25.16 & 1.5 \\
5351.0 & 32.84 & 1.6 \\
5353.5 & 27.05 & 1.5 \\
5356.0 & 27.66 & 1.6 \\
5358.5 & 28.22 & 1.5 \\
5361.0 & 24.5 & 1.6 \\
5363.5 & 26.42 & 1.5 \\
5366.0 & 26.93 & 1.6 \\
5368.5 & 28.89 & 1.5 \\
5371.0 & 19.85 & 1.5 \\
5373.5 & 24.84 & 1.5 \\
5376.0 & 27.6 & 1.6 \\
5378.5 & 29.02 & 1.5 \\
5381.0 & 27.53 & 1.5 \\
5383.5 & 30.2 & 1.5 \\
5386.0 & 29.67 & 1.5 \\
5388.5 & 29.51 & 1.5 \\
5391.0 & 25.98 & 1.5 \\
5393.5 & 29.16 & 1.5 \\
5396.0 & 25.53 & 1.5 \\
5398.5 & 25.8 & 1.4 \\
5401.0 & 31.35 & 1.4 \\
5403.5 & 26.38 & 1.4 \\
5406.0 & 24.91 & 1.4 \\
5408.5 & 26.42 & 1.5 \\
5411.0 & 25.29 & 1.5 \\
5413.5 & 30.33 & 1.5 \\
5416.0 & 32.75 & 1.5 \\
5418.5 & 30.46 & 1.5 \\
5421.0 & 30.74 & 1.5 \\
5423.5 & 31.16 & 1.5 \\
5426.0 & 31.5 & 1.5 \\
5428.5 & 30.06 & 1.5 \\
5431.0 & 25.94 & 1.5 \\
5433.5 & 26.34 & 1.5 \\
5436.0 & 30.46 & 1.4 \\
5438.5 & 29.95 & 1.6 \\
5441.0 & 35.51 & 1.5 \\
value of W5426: 25.94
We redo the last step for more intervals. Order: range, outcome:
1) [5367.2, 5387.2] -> 19.85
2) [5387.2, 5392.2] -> 25.98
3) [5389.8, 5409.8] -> 24.91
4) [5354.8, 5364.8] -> 24.5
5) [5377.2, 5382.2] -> 27.53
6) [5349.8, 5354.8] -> 27.05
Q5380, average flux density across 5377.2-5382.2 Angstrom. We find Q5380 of 28.3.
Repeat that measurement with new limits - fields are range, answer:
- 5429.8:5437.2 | 27.6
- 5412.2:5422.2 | 31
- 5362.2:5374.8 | 25.4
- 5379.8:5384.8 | 28.9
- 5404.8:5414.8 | 26.8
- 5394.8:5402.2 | 27.5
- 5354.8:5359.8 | 27.9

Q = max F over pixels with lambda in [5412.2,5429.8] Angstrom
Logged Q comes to 32.75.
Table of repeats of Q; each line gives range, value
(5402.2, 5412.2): 26.42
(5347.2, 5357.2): 32.84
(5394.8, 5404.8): 31.35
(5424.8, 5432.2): 31.5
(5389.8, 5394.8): 29.16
